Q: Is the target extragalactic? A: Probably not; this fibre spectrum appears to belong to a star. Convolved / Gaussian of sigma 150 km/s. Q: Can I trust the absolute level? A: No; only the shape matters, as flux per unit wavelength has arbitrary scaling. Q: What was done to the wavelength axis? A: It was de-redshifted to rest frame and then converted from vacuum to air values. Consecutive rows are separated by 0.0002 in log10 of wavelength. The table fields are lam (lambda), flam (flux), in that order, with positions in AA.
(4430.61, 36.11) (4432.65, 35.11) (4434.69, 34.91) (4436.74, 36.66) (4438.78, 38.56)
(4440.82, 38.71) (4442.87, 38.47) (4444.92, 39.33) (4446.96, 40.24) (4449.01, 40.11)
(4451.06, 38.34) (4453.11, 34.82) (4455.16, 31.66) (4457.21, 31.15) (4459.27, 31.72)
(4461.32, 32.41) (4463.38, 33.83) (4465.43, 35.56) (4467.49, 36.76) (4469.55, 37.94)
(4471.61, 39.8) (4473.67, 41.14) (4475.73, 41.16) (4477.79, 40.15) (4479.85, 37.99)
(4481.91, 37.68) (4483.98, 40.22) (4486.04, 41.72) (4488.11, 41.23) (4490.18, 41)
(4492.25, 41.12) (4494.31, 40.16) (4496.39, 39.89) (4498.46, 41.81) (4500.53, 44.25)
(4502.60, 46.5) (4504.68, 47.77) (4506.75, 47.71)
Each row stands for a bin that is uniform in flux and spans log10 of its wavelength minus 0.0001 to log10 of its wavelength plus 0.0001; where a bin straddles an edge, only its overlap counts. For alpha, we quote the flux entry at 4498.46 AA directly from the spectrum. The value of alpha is 41.81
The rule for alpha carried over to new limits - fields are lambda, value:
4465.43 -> 35.56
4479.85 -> 37.99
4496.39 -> 39.89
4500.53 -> 44.25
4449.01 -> 40.11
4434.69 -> 34.91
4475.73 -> 41.16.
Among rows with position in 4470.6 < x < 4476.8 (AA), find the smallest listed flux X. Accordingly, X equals 39.8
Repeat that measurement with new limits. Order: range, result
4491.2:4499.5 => 39.89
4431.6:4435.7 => 34.91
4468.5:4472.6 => 37.94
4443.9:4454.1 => 34.82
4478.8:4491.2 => 37.68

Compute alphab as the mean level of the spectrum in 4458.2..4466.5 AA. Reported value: 33.4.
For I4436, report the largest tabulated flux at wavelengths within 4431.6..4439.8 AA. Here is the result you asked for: 38.56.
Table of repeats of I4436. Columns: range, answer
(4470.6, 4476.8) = 41.16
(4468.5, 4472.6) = 39.8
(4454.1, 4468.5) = 36.76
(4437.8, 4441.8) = 38.71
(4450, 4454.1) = 38.34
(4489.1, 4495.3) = 41.12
